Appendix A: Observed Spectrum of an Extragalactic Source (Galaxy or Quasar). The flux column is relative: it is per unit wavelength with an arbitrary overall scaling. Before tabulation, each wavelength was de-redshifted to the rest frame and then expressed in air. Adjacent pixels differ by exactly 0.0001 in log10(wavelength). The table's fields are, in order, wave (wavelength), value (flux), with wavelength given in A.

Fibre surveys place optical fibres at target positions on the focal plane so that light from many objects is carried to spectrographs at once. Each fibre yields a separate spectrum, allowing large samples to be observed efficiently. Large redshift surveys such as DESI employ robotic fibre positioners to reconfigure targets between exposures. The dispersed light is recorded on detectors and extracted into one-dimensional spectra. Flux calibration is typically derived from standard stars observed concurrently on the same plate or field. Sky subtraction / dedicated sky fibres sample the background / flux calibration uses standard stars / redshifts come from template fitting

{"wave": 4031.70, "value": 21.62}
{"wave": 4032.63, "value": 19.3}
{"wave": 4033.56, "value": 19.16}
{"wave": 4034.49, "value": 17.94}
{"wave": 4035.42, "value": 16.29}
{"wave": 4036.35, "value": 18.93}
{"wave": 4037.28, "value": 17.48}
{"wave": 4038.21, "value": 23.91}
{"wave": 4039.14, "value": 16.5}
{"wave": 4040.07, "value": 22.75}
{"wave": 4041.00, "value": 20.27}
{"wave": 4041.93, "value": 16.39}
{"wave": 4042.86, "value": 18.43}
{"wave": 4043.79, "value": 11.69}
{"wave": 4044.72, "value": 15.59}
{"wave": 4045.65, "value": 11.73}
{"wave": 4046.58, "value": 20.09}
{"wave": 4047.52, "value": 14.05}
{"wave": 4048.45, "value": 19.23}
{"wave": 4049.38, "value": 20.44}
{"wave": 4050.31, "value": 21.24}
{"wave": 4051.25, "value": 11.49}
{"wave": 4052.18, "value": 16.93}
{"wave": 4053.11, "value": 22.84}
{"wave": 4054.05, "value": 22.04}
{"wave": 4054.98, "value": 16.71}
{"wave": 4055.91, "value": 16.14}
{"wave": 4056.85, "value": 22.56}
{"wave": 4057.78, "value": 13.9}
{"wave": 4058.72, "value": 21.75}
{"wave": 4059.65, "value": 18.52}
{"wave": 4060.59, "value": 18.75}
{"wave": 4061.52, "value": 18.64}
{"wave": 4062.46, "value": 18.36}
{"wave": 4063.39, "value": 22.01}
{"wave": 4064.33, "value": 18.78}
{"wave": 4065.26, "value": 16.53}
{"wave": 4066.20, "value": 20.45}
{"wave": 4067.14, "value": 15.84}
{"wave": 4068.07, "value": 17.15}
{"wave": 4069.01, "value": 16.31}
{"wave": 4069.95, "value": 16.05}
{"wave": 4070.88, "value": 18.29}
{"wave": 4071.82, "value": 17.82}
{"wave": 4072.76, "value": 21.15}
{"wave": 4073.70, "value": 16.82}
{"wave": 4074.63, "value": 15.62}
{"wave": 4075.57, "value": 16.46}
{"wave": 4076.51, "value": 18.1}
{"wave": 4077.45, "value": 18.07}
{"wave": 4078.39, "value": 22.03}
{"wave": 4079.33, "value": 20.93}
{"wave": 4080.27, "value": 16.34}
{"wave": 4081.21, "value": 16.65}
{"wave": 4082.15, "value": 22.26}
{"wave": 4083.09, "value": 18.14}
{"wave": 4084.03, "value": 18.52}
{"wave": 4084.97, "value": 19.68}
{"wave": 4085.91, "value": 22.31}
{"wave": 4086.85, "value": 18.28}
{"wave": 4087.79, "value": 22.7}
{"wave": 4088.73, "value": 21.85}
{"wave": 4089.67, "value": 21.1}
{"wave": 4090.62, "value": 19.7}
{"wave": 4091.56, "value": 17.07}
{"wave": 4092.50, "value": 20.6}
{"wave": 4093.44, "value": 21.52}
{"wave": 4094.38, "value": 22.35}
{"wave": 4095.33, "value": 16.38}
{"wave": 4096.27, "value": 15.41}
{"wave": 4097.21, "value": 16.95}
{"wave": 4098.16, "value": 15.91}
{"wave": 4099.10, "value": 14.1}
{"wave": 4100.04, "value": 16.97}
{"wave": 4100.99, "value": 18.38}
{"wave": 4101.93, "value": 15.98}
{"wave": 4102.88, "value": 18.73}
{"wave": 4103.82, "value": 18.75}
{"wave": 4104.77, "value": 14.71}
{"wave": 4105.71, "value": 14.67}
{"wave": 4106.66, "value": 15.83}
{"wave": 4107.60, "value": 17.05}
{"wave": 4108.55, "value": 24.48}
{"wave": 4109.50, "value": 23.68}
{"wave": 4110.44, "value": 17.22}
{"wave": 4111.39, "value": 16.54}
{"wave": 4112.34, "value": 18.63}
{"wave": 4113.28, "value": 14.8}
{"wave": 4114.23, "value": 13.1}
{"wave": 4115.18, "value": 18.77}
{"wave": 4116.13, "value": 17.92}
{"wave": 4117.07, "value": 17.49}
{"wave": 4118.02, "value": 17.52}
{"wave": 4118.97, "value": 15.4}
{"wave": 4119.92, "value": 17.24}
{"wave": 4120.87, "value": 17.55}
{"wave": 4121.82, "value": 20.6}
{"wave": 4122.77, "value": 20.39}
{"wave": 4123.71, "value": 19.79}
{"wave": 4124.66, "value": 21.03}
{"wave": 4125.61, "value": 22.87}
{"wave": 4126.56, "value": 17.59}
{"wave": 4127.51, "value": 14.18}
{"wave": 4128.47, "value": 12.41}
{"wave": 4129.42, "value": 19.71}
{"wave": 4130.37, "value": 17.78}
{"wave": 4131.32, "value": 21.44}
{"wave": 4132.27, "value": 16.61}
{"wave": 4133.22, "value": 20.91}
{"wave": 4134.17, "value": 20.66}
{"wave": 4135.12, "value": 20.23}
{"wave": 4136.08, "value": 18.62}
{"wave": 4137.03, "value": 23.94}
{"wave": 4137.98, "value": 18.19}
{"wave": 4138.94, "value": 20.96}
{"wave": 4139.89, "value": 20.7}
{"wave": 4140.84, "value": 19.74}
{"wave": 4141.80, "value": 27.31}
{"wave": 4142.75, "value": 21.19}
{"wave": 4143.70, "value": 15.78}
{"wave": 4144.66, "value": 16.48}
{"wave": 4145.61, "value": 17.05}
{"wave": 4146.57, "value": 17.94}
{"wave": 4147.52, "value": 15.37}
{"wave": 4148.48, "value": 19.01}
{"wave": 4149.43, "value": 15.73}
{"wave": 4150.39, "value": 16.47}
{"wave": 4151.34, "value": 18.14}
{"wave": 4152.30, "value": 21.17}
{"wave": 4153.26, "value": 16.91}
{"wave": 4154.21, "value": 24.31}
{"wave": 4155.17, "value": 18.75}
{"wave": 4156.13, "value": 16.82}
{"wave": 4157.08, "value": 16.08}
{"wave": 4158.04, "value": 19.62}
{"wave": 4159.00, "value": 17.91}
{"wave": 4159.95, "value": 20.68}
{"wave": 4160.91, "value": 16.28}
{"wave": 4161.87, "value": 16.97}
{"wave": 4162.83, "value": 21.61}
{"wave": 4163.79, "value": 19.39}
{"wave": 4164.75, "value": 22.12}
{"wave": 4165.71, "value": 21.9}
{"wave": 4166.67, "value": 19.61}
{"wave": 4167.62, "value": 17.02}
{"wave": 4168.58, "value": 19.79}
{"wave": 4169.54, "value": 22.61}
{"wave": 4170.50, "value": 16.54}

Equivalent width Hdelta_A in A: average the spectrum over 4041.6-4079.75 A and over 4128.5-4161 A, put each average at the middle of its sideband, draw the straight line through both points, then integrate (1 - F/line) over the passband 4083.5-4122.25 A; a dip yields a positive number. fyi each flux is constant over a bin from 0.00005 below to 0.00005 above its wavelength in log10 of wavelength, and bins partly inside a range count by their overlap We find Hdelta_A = 0.6 A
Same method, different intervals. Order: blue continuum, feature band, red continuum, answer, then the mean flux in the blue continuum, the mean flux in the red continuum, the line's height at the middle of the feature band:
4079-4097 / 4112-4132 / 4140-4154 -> 1.16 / 19.5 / 18.6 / 19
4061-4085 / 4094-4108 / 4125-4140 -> 1.45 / 18.3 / 19.1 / 18.7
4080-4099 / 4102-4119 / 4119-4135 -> 1.23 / 19.1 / 18.7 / 18.9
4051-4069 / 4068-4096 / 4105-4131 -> -1.20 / 18.4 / 17.9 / 18.2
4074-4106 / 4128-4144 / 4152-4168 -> -0.71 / 18.5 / 19.2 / 19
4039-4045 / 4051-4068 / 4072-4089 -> -0.25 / 17.5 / 19.2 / 18.3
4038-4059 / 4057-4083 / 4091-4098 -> -0.12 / 18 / 18.5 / 18.2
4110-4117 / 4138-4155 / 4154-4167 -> -0.46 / 16.8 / 19.3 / 18.6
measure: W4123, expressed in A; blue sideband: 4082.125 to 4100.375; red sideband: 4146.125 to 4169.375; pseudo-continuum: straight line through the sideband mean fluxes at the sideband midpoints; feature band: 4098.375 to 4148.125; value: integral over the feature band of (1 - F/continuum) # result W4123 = 1.47 A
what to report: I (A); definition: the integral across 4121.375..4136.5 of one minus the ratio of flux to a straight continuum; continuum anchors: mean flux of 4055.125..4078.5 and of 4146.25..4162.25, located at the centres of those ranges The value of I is -0.8 A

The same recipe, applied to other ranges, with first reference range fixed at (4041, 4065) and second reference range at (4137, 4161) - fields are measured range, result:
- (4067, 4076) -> 0.5 A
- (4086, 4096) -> -1.0 A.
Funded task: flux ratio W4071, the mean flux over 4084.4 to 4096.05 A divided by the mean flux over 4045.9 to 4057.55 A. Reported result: 1.10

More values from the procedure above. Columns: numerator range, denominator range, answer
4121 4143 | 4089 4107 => 1.12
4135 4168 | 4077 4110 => 1.02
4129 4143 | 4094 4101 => 1.22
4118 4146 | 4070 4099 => 1.02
